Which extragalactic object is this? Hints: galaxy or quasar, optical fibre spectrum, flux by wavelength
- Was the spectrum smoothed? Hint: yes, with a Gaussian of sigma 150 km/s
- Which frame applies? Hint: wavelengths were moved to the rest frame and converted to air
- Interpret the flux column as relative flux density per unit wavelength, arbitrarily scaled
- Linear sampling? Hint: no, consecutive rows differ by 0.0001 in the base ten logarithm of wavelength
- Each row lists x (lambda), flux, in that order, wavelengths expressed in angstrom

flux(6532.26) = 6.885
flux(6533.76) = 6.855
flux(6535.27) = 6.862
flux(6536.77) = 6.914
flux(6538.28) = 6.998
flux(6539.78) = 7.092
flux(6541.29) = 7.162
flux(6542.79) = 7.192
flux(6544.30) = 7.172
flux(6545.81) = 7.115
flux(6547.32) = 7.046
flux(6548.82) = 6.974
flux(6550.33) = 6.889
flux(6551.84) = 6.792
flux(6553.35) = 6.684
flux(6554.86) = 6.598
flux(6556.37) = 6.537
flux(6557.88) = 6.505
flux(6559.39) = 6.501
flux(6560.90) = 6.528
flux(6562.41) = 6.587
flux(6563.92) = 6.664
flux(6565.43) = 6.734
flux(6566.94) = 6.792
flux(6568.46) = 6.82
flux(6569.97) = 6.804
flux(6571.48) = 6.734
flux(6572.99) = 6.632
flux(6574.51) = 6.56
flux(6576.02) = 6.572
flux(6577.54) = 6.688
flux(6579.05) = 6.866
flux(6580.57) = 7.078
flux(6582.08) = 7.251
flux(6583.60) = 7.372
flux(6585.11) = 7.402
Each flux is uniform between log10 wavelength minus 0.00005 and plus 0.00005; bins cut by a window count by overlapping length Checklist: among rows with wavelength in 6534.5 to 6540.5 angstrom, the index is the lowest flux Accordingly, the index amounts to 6.862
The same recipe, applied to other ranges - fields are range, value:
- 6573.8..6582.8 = 6.56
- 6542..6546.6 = 7.115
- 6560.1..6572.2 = 6.528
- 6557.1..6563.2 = 6.501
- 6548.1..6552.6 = 6.792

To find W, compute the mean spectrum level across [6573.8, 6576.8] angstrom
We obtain 6.56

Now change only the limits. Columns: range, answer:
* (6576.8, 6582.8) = 6.98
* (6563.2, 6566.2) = 6.71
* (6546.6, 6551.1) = 6.98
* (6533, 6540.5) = 6.95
